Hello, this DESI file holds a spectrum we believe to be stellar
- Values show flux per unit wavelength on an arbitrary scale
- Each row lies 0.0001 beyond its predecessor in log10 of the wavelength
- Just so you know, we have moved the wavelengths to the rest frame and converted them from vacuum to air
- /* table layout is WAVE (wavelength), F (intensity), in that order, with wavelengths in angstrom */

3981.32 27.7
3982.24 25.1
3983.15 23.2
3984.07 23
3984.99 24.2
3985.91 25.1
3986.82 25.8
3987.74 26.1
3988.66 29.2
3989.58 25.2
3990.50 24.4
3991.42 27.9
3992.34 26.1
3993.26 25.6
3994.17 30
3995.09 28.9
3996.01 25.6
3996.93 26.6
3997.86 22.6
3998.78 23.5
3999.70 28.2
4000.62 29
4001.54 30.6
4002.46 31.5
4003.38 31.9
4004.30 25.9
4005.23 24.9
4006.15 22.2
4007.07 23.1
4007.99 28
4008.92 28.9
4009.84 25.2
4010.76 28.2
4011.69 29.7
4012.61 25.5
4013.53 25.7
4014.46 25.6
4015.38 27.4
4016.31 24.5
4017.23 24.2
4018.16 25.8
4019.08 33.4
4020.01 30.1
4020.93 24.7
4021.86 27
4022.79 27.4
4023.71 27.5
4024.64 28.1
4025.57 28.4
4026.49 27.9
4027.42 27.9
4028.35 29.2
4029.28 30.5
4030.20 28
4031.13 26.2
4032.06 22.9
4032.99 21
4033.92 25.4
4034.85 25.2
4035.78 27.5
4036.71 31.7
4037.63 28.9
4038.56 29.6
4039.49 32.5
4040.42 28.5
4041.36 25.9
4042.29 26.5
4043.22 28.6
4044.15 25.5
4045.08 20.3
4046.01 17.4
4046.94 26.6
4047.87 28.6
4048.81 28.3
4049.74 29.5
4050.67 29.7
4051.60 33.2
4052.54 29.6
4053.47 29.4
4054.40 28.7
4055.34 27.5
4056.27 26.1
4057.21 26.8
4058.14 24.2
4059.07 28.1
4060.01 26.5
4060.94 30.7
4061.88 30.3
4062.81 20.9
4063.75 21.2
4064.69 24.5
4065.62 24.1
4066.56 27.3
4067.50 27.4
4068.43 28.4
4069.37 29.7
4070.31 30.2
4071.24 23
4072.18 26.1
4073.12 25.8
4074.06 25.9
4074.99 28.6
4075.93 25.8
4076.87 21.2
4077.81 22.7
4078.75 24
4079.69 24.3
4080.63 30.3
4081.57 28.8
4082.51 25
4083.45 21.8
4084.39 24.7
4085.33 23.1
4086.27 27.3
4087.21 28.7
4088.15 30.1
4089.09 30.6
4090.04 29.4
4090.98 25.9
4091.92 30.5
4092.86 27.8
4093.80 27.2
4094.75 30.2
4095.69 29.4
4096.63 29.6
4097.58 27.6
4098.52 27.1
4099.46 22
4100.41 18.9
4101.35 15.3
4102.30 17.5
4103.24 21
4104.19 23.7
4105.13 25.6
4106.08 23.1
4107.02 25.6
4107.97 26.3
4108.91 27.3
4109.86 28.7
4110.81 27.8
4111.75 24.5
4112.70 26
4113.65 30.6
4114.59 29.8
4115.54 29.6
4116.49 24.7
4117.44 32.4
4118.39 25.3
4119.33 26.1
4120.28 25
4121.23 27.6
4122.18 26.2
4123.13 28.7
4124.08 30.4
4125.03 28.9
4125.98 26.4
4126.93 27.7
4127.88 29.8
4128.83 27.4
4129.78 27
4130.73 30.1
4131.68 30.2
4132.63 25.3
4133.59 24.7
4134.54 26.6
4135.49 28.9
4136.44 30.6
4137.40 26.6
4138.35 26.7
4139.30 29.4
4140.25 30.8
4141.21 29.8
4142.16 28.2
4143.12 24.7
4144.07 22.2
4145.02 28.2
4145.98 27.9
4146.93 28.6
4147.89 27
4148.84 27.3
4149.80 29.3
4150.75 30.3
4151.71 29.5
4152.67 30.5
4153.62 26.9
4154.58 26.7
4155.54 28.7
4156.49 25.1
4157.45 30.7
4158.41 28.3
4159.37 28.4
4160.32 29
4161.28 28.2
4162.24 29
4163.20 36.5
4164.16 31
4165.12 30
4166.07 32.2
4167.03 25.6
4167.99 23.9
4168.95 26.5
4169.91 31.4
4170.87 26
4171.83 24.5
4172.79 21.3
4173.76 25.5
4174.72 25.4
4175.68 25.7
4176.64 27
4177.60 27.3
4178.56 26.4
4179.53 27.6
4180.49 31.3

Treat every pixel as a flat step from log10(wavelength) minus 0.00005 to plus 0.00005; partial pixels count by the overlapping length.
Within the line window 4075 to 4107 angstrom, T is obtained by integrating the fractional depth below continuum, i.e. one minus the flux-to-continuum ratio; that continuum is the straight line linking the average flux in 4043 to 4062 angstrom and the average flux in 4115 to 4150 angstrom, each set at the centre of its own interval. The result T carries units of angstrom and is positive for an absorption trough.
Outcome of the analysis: 2.3 angstrom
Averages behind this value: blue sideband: 27.3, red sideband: 27.7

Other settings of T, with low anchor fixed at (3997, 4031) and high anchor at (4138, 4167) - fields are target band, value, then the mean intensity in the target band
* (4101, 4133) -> 1.98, 26.6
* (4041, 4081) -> 1.80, 26.5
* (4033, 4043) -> -0.13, 27.8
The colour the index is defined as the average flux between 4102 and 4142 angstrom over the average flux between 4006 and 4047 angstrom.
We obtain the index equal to 1.02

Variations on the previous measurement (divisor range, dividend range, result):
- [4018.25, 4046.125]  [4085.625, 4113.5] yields 0.96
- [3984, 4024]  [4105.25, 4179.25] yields 1.03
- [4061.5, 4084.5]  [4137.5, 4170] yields 1.11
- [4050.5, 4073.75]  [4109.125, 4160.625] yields 1.03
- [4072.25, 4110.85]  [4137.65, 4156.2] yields 1.09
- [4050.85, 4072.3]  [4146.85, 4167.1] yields 1.07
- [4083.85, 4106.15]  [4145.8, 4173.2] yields 1.10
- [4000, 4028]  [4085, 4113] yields 0.95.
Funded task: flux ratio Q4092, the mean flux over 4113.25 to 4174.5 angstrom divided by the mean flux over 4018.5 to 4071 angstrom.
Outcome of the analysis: 1.0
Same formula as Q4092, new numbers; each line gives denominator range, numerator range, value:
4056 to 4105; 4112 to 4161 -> 1.08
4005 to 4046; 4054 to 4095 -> 0.99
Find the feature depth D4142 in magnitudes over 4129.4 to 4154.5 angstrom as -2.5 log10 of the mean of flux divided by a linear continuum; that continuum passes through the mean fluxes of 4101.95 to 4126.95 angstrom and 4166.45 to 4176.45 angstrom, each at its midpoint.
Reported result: -0.073 mag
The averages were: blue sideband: 26.6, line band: 28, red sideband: 25.7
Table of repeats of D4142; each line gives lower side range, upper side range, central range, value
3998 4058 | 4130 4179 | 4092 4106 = 0.12 mag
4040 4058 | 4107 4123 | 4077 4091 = 0.04 mag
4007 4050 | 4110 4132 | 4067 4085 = 0.06 mag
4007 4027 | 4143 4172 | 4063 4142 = 0.05 mag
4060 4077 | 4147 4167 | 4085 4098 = -0.06 mag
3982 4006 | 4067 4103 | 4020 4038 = -0.04 mag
